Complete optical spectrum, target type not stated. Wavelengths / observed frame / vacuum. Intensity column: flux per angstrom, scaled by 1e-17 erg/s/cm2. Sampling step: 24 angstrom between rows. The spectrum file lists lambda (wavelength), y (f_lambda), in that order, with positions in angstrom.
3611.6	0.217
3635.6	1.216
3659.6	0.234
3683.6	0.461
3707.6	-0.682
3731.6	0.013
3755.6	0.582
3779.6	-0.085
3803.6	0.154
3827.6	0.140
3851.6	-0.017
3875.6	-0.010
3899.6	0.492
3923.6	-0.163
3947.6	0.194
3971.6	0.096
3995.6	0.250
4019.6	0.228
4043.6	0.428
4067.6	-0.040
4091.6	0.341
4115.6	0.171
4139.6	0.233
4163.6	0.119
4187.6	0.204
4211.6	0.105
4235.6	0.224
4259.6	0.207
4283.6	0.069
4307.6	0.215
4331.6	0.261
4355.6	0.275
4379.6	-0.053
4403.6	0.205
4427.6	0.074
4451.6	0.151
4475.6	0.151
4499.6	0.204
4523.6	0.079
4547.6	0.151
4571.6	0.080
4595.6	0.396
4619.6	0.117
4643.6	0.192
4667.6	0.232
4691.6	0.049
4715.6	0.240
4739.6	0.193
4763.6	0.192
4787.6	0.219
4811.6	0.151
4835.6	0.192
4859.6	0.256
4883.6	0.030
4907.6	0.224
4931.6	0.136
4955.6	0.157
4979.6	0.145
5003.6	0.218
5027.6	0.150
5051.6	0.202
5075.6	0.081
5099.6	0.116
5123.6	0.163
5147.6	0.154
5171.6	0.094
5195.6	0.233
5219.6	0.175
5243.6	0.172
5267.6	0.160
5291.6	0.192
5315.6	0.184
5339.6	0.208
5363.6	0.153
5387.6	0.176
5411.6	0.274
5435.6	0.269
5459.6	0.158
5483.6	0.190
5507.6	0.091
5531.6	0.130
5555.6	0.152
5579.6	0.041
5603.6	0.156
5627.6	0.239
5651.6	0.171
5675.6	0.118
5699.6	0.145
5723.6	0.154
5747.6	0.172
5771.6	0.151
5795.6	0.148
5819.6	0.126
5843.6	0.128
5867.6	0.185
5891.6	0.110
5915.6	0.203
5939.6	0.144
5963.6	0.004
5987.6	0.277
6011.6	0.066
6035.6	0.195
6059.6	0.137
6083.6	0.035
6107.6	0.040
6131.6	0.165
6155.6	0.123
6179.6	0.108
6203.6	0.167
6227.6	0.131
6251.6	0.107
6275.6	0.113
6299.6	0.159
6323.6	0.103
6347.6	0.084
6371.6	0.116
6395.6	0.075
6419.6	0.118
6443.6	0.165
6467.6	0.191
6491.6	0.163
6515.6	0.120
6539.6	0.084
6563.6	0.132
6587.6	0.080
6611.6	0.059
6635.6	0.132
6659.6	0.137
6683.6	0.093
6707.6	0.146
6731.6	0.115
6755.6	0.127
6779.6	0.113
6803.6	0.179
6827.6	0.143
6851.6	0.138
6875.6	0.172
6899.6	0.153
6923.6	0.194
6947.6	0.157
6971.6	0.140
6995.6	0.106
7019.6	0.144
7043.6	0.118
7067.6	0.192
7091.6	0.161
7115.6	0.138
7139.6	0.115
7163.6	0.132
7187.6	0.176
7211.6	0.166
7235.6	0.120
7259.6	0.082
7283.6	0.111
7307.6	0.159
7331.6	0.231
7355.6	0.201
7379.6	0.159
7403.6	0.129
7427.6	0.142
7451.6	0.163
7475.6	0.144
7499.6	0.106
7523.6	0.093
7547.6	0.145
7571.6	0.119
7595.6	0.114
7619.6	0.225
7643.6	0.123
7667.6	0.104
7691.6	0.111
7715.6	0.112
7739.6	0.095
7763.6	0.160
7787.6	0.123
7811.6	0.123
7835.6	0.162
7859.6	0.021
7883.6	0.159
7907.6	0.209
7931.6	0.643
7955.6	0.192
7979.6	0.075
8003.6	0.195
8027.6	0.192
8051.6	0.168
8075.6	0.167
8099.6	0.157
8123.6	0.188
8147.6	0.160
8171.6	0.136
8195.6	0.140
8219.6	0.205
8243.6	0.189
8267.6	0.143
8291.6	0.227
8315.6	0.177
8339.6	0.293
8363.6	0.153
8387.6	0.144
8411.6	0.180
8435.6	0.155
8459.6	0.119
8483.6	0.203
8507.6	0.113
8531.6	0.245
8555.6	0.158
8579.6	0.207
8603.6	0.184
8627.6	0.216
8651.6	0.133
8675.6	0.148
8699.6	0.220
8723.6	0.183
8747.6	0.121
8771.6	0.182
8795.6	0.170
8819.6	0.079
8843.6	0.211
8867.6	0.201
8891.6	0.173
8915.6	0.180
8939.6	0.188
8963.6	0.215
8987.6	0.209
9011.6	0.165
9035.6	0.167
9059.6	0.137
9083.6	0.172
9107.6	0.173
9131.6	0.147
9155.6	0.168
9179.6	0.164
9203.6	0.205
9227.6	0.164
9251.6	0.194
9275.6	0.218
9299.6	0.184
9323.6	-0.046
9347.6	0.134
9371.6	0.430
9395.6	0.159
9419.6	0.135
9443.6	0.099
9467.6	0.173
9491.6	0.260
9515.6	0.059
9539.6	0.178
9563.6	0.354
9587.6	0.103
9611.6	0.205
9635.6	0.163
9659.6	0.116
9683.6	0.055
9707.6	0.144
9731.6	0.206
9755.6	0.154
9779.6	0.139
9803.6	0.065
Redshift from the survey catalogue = 1.129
